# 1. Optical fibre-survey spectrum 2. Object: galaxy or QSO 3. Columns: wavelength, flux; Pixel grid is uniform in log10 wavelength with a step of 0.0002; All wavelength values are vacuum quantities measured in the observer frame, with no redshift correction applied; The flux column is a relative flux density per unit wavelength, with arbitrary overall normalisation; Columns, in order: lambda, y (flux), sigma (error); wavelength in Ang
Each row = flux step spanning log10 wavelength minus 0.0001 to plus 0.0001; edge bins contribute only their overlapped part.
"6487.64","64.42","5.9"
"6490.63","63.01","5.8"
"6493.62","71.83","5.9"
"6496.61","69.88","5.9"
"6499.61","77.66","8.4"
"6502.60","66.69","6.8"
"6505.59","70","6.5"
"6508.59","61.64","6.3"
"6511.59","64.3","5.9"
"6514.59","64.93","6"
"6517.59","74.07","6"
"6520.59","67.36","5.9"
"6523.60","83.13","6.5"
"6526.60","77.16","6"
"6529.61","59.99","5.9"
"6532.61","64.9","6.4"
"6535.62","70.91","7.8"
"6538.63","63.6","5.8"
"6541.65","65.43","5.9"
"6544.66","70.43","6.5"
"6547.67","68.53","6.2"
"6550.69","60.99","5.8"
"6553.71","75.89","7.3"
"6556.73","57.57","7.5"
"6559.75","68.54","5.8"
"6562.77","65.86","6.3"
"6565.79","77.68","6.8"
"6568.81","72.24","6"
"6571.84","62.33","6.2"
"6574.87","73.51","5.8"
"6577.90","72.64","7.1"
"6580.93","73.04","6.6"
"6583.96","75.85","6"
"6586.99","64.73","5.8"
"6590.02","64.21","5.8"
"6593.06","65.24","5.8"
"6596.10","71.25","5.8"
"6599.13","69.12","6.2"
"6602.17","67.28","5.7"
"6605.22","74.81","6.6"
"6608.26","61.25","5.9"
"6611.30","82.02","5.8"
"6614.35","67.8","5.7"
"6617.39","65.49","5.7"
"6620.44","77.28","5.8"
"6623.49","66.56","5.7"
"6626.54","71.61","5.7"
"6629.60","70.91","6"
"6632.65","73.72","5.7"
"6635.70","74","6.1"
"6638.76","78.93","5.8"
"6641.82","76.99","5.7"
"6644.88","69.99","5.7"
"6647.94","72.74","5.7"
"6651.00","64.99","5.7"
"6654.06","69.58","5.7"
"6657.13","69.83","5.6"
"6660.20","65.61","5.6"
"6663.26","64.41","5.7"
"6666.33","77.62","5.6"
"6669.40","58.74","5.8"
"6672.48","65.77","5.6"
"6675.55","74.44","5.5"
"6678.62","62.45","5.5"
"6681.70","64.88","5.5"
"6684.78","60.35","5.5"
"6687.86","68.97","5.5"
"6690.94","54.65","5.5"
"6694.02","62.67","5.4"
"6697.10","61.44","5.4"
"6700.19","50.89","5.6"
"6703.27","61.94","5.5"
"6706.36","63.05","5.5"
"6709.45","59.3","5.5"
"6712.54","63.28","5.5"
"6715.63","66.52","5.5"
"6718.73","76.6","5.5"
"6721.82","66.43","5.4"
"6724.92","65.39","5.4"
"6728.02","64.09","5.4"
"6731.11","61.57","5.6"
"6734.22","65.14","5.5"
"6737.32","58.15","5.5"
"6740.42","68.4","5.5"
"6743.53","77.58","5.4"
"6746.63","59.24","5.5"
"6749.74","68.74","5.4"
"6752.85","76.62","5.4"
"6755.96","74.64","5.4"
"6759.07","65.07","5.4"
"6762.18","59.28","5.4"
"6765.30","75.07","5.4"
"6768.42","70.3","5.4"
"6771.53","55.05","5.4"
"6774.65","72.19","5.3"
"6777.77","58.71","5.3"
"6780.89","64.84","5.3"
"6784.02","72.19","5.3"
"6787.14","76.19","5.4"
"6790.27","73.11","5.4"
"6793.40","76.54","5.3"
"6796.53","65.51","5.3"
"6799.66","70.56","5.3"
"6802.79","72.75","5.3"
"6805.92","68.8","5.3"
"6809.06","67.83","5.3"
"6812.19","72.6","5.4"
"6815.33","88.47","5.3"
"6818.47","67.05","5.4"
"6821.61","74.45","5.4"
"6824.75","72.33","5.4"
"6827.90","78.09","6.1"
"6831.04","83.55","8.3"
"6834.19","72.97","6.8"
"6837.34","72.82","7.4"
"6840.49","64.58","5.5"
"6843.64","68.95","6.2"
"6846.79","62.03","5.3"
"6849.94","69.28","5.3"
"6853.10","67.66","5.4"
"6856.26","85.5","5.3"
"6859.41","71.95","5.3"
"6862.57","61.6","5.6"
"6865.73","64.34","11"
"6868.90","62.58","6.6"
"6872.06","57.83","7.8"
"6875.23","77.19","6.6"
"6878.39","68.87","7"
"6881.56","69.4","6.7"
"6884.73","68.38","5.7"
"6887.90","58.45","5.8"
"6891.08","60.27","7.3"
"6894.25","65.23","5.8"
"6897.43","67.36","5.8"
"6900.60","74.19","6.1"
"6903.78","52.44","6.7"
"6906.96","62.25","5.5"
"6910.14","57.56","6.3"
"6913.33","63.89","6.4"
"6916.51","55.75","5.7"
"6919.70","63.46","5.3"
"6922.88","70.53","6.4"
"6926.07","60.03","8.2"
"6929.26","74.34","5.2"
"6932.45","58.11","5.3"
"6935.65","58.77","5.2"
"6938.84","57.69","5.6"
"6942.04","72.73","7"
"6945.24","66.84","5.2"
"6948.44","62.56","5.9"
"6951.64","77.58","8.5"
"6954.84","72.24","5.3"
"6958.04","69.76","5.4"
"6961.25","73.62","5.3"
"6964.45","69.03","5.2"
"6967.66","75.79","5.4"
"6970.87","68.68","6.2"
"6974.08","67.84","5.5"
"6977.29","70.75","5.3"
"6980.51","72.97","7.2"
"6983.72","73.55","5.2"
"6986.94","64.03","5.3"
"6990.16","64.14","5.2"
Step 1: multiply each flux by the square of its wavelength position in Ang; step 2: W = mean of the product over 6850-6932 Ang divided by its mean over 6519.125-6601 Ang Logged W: 1.05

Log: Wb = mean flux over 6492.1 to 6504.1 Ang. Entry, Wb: 71.5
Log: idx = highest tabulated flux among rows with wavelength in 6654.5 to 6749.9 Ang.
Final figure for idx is 77.62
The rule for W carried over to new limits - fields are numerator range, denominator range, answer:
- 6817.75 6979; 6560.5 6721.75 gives 1.07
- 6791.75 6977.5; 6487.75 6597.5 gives 1.10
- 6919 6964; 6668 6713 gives 1.16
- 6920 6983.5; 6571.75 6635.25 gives 1.08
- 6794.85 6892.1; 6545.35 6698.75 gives 1.09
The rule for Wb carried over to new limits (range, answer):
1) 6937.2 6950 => 64.9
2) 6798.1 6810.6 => 70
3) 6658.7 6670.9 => 66.7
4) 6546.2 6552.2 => 64.7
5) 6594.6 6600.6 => 70.3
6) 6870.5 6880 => 68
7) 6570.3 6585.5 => 71.4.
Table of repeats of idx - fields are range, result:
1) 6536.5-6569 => 77.68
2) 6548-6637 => 82.02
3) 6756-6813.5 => 76.54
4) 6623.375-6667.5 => 78.93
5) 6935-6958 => 77.58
